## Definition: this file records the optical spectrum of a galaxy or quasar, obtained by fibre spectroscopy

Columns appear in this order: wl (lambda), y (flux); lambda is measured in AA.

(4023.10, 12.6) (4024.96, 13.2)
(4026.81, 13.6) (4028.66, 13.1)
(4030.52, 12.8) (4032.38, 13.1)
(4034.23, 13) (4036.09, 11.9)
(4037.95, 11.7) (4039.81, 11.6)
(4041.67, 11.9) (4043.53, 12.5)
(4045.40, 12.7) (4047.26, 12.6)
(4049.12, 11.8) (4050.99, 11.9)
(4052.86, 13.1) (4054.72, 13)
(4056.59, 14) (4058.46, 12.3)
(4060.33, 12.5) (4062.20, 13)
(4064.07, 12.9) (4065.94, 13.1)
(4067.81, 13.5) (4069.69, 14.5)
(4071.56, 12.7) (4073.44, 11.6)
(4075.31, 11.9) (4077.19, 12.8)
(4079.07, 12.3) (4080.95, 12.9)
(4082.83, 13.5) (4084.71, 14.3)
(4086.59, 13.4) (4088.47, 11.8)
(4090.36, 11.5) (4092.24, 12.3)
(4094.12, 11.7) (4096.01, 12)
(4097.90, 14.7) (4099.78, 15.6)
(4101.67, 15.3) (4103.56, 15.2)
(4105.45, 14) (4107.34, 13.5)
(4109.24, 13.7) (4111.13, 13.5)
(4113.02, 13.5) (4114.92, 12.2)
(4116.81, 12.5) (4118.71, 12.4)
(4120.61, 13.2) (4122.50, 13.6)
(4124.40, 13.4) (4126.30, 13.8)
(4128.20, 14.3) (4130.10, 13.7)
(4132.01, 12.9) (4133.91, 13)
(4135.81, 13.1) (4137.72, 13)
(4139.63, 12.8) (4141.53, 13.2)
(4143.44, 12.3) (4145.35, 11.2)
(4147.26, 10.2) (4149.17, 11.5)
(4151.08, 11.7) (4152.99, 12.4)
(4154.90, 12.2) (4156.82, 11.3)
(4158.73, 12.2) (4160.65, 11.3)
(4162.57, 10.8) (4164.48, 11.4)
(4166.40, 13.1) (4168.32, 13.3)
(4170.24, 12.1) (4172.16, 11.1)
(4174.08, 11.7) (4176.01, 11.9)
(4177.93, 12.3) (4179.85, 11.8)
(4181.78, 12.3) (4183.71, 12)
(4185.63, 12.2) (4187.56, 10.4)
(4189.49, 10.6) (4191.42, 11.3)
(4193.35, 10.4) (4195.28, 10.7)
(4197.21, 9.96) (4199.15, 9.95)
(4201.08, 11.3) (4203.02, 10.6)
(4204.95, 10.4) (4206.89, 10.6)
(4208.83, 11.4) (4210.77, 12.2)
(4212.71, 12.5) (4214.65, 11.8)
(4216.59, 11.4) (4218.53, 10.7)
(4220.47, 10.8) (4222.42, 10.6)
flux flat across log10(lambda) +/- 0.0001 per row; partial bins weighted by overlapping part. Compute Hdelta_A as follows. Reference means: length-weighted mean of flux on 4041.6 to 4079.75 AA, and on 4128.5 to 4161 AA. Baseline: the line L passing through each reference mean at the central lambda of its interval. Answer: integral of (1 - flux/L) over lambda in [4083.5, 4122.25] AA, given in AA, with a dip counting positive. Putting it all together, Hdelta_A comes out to -2.5 AA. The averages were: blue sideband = 12.7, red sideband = 12.3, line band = 13.3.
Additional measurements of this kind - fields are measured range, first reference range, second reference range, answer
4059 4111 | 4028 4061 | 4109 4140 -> -1.29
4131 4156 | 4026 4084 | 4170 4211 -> -1.15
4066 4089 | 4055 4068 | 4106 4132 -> 0.25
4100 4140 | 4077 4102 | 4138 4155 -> -3.19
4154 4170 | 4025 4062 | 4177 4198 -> -0.62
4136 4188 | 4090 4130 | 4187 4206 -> -1.08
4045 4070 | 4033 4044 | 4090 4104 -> -0.58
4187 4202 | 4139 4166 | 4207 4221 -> 1.31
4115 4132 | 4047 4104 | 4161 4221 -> -1.30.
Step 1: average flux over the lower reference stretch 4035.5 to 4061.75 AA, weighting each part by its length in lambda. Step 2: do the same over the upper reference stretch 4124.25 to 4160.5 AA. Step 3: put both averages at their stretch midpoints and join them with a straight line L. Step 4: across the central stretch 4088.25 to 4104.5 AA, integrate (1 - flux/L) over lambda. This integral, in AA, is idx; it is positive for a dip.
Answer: -1.3 AA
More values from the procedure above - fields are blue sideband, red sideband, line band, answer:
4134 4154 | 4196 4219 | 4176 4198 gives 0.2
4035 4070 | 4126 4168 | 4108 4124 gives -0.9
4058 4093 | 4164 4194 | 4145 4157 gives 0.5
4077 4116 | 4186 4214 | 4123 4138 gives -1.1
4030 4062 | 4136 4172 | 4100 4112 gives -2.0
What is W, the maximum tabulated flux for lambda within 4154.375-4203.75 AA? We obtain 13.3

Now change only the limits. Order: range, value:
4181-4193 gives 12.3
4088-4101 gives 15.6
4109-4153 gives 14.3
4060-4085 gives 14.5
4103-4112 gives 15.2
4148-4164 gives 12.4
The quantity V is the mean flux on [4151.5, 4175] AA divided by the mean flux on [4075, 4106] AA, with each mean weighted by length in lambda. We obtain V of 0.90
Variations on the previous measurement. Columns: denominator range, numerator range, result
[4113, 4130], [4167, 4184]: 0.91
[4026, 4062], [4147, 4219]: 0.91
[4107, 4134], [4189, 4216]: 0.83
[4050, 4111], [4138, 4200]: 0.88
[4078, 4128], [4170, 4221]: 0.85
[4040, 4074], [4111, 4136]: 1.04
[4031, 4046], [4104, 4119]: 1.08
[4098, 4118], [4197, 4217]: 0.80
